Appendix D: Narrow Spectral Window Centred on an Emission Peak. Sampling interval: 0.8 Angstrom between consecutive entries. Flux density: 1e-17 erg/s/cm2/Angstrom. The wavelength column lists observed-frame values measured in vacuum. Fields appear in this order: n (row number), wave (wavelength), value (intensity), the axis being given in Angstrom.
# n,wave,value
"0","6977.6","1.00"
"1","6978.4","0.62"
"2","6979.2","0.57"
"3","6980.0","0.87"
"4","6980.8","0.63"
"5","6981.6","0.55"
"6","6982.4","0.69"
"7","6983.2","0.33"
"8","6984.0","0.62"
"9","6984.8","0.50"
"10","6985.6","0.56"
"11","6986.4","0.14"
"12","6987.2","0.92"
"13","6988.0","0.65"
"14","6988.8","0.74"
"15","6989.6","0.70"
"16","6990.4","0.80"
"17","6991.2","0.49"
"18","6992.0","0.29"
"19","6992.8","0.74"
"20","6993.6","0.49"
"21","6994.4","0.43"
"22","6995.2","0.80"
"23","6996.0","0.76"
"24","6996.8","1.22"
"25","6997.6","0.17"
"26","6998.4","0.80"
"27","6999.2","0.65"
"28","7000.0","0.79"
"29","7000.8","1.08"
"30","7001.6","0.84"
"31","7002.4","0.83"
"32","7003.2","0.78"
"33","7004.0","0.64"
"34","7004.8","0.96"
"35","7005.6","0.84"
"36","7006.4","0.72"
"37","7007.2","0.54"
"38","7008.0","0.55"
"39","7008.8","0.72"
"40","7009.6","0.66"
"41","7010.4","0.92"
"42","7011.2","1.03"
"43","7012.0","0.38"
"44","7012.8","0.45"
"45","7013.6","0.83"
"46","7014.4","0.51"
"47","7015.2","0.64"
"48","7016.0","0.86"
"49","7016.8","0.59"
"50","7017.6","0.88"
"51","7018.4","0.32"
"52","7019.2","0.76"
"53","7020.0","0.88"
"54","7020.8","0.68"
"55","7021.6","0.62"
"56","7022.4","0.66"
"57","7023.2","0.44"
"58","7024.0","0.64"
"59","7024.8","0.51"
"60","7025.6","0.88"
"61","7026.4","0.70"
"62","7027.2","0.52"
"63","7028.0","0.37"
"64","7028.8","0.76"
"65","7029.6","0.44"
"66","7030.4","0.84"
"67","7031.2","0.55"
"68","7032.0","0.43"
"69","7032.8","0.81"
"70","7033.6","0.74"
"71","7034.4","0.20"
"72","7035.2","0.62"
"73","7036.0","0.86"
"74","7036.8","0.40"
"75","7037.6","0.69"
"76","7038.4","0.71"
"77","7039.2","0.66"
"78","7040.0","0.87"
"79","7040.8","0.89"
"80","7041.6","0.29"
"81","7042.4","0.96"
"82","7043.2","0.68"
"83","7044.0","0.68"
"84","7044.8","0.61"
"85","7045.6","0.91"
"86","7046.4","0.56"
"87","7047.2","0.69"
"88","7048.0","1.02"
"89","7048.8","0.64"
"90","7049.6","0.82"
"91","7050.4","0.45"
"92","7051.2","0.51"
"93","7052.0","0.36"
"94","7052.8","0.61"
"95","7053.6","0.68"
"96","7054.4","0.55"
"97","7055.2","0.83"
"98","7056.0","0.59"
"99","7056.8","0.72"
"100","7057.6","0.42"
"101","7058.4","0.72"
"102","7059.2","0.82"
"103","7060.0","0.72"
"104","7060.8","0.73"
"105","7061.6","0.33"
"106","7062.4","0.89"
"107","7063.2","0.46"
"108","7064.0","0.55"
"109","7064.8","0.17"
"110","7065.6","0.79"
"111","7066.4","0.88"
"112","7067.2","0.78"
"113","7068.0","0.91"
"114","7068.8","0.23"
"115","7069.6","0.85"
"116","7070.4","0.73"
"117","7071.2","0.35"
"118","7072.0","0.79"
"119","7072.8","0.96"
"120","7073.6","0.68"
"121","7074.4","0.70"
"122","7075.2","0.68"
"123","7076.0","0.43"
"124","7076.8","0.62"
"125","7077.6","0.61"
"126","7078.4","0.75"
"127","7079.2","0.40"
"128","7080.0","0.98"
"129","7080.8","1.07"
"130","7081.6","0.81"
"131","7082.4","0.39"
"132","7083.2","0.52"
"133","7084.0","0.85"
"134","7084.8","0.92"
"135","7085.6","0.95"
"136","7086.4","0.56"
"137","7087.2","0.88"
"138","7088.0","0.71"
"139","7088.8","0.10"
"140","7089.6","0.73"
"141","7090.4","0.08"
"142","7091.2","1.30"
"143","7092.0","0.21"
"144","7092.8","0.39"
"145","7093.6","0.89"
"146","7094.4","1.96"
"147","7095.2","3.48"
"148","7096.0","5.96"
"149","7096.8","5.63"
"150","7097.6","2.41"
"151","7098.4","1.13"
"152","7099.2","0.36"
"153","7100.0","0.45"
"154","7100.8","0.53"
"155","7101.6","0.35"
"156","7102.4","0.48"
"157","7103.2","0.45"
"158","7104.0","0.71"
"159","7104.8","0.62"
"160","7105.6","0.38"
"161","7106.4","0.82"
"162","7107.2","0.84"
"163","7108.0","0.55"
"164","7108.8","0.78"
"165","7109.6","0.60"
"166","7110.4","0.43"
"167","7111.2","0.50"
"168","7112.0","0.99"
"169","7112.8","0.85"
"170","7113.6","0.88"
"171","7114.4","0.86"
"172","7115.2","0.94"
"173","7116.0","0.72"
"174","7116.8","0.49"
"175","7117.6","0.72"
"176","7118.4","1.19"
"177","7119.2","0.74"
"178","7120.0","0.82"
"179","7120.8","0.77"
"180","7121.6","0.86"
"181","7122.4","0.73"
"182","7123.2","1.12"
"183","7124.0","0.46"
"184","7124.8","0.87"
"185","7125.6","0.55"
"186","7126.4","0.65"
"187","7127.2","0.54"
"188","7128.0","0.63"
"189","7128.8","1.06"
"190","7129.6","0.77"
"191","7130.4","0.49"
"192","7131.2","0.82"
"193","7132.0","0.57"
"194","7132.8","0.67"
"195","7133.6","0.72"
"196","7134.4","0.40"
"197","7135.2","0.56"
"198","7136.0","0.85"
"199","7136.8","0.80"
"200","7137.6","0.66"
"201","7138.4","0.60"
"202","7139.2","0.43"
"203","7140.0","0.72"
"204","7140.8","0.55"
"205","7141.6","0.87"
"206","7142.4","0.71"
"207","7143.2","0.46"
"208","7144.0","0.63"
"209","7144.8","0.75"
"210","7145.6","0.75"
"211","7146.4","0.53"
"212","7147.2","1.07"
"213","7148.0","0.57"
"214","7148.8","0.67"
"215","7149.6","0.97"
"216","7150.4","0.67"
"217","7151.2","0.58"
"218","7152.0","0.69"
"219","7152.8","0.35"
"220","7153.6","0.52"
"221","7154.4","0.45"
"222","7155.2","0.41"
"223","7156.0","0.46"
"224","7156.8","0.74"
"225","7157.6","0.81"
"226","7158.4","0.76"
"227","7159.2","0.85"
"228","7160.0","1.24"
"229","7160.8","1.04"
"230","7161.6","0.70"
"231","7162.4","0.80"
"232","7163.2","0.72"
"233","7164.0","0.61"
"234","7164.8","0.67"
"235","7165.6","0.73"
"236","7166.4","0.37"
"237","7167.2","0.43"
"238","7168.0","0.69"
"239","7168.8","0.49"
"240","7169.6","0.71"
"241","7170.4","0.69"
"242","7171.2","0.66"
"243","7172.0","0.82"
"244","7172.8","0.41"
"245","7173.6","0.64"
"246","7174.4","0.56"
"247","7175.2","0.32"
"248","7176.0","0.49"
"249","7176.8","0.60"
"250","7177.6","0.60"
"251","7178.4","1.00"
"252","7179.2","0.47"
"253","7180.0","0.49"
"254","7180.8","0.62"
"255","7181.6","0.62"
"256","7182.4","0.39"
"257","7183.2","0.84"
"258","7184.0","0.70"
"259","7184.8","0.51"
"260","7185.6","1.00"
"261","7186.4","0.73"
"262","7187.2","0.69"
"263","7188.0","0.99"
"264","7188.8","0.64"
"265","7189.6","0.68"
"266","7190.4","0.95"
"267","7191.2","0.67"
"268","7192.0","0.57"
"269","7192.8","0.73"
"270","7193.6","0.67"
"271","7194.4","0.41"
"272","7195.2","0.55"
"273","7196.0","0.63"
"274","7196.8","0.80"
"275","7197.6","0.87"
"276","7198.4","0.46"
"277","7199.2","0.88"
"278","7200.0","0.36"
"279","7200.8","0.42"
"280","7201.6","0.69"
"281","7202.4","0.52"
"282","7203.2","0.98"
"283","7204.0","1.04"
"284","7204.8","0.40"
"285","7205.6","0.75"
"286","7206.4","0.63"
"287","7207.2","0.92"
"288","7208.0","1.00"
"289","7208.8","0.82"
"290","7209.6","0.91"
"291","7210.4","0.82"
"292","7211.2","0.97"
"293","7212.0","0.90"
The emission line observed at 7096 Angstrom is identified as H-alpha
